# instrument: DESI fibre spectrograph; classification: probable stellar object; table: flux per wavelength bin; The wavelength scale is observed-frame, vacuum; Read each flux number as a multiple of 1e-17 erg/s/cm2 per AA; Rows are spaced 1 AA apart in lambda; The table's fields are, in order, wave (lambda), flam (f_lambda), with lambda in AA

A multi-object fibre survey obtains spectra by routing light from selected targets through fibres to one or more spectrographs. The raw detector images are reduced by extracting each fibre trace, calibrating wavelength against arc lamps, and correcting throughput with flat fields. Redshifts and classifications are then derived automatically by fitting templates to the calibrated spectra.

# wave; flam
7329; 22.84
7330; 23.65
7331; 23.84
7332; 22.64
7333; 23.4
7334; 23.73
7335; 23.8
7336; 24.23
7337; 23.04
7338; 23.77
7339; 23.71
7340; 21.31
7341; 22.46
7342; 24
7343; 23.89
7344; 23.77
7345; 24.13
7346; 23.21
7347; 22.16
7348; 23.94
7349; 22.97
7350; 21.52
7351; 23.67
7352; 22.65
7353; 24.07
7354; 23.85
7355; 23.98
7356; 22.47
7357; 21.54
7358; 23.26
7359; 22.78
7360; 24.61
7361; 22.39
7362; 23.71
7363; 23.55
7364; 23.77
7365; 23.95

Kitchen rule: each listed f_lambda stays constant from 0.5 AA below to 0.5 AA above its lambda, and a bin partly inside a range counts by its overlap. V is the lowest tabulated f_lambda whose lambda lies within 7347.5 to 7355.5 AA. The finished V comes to 21.52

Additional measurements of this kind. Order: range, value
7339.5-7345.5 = 21.31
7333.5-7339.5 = 23.04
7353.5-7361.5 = 21.54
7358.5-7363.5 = 22.39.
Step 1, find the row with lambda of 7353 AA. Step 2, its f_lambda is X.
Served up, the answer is 24.07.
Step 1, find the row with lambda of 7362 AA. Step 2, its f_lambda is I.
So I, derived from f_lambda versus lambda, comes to 23.71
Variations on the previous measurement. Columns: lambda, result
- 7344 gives 23.77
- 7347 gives 22.16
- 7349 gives 22.97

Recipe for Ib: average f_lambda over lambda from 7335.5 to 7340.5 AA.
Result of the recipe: 23.2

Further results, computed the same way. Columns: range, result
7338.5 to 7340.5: 22.5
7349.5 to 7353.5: 23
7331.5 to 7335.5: 23.4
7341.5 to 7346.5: 23.8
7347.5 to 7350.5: 22.8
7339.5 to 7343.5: 22.9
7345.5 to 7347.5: 22.7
